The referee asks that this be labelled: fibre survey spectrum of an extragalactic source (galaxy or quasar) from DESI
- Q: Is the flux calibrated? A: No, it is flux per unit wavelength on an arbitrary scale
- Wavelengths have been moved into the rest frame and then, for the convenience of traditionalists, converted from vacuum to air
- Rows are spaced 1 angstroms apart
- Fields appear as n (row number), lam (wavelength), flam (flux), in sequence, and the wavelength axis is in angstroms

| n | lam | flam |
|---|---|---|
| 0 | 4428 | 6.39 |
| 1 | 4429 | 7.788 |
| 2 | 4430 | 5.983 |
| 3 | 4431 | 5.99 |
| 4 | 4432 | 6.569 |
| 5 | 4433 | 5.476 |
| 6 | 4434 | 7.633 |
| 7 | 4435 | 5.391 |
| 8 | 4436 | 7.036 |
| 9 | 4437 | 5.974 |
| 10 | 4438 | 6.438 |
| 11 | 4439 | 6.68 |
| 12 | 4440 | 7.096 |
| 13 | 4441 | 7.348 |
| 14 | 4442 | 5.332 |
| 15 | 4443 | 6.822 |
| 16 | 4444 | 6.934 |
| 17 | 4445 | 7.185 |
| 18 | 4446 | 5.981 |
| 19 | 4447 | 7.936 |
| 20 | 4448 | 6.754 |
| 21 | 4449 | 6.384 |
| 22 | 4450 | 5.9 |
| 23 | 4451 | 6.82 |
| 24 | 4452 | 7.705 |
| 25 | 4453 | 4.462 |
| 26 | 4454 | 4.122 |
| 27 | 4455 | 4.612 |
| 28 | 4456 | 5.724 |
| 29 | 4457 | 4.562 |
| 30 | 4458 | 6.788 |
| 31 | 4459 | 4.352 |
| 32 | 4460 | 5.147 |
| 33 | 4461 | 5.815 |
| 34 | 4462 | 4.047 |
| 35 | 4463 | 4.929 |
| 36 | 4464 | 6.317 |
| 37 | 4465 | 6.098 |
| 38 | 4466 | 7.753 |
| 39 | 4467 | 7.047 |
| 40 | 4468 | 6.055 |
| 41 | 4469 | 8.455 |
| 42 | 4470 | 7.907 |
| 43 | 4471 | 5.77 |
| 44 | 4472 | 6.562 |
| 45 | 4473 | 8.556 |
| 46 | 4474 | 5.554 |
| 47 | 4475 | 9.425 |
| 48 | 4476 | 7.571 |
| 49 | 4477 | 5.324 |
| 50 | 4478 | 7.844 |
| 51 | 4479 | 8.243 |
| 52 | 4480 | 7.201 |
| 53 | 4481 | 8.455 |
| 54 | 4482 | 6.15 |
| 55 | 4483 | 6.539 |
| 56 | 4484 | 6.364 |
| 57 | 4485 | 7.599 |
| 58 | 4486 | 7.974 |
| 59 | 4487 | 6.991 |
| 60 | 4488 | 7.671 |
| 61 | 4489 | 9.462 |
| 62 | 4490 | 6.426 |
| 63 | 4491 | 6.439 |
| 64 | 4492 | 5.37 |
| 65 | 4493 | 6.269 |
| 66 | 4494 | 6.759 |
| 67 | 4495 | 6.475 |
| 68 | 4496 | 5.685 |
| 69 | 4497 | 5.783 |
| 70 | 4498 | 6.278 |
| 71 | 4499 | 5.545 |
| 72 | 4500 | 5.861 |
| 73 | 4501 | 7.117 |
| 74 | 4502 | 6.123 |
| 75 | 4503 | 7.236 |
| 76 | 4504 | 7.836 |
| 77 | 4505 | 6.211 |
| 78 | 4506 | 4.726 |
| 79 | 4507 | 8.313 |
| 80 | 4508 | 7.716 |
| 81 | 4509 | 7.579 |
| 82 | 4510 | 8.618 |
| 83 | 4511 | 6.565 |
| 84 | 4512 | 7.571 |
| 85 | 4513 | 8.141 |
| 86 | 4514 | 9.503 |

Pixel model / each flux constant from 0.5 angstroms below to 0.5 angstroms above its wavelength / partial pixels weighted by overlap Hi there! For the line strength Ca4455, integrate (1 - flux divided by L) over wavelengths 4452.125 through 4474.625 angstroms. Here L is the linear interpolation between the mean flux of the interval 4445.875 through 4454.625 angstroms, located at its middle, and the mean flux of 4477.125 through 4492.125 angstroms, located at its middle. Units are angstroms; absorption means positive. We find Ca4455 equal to 2.2 angstroms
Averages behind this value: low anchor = 6.22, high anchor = 7.25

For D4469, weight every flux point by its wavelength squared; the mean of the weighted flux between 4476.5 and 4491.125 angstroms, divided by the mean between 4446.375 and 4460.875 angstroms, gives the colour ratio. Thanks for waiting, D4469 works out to 1.27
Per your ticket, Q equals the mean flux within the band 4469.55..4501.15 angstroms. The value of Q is 6.91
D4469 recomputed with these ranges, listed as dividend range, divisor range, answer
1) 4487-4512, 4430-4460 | 1.12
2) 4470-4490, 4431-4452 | 1.13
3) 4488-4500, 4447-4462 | 1.15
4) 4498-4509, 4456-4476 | 1.06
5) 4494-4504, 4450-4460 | 1.18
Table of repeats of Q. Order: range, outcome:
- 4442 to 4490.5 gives 6.62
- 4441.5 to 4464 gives 5.84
